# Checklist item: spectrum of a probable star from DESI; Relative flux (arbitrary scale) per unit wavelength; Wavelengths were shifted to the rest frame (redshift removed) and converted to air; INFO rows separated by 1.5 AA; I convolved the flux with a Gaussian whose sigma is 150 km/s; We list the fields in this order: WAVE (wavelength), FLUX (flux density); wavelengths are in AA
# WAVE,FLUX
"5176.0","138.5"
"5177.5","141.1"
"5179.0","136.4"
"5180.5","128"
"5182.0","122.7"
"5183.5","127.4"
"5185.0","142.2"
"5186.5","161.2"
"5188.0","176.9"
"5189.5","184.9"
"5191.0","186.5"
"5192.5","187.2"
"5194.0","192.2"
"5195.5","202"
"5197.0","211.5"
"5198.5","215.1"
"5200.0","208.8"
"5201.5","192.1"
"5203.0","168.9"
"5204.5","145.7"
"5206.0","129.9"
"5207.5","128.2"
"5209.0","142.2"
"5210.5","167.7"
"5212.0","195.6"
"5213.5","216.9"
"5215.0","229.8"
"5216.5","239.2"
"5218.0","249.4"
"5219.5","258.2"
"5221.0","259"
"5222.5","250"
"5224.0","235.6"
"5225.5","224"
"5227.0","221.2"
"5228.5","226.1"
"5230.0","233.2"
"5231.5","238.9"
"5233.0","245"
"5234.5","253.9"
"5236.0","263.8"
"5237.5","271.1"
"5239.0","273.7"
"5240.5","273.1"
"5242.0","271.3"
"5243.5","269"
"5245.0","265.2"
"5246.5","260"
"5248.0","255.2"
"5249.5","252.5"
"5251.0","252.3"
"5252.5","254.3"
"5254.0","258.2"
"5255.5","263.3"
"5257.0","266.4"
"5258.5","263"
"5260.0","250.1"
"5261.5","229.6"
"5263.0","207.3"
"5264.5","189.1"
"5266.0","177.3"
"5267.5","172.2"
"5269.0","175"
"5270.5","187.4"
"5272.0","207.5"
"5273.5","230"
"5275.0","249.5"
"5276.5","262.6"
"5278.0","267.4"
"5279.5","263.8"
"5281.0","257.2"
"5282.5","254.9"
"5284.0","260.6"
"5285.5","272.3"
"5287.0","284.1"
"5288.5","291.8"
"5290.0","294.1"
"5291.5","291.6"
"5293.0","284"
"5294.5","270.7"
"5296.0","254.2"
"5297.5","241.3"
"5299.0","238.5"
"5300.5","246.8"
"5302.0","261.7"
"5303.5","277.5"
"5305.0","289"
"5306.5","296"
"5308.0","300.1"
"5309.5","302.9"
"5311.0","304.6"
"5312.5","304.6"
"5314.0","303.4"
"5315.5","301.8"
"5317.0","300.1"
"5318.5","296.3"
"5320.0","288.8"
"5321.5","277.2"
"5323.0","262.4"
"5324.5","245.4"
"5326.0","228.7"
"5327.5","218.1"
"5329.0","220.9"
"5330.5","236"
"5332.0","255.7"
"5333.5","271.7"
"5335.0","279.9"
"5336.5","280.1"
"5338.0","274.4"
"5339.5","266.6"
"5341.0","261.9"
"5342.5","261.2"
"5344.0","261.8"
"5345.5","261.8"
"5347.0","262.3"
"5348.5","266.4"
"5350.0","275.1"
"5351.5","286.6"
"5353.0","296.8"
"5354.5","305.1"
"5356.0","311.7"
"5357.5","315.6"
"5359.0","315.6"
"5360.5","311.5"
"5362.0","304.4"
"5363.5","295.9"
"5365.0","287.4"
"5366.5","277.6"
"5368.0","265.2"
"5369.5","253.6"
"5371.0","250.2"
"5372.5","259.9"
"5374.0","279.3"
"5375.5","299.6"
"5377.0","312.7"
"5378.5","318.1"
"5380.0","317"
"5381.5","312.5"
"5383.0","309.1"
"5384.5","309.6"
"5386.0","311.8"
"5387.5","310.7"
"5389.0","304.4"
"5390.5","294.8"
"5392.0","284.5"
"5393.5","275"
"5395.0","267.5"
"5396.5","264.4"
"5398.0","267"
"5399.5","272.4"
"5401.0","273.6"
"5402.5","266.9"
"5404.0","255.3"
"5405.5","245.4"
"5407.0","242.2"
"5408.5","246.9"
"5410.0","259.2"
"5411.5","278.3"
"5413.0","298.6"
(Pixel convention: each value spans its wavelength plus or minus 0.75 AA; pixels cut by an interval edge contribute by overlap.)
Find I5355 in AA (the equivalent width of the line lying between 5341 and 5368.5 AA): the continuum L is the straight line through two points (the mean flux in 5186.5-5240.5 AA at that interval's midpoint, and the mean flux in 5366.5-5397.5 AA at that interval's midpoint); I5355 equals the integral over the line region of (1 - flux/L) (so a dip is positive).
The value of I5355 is -0.9 AA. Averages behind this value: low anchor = 212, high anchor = 290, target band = 286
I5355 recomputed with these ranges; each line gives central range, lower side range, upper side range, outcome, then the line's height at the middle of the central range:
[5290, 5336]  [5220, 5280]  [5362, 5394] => -0.99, 267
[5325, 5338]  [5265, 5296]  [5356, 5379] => 1.06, 272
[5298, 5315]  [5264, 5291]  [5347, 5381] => -1.77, 257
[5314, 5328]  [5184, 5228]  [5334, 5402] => -0.63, 260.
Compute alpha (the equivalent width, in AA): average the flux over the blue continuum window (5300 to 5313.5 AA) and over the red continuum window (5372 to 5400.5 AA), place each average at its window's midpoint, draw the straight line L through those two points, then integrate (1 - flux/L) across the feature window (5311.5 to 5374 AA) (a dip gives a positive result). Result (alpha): 3.2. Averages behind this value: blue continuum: 288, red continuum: 293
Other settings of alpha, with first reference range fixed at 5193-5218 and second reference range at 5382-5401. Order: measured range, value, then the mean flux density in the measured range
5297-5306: -0.8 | 261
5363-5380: -0.3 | 283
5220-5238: -3.8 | 243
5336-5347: -0.2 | 266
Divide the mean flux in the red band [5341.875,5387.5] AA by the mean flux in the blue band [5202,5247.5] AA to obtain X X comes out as 1.28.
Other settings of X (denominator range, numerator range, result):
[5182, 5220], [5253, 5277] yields 1.21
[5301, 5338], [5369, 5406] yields 1.04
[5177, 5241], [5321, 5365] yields 1.36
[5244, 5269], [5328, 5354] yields 1.12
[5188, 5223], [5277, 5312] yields 1.39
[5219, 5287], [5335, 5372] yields 1.15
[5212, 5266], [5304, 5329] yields 1.14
